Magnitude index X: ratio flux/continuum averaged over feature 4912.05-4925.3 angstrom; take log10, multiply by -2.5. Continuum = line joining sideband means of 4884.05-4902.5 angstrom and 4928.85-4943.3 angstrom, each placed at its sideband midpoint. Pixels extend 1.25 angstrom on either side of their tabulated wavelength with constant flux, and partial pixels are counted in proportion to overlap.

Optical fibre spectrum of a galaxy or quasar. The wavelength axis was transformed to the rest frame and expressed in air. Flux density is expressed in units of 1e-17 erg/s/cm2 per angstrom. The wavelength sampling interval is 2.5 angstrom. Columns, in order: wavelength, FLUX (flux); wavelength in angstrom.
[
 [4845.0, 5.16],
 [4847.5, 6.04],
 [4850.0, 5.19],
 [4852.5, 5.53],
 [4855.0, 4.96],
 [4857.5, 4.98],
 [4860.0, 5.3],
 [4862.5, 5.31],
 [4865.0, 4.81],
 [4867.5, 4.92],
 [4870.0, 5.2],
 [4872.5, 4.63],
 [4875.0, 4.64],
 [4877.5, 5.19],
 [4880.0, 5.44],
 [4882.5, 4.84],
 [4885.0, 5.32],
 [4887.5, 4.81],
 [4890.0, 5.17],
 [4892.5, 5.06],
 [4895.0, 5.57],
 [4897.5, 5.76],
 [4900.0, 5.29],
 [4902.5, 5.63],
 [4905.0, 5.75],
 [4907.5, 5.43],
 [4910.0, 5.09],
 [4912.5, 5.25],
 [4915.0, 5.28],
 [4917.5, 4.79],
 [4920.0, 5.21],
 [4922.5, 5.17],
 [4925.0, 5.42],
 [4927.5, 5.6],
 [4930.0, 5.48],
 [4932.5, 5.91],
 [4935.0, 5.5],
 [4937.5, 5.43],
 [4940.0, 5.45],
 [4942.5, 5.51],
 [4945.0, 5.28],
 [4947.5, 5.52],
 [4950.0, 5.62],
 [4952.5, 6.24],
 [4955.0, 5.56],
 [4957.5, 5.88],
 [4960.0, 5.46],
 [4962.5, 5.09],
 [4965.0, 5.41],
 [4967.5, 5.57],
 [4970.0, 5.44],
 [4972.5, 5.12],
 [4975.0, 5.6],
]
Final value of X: 0.06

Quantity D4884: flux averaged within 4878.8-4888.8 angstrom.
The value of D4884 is 5.1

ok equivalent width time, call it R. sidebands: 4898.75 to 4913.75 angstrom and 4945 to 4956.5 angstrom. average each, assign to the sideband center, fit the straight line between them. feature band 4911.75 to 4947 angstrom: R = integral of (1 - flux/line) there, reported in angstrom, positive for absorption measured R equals 1.1 angstrom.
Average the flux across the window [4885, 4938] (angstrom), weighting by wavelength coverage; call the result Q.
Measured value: 5.36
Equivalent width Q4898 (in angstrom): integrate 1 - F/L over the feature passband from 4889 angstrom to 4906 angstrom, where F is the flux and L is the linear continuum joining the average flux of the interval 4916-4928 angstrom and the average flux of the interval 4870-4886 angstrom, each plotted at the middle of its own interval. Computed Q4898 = -1.2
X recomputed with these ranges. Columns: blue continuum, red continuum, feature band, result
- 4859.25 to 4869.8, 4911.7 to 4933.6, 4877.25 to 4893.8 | 0.01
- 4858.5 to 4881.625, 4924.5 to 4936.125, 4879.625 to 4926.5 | 0.01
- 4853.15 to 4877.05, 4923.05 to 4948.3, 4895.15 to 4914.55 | -0.04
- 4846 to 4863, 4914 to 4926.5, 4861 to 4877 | 0.08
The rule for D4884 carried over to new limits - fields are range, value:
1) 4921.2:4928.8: 5.4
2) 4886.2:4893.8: 5.02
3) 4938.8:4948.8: 5.44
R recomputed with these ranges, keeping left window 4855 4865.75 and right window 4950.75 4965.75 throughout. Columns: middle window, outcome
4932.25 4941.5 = -0.1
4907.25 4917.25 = 0.3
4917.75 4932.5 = 0.2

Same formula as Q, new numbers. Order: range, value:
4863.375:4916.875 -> 5.19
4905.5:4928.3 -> 5.26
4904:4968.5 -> 5.46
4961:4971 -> 5.38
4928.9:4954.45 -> 5.59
